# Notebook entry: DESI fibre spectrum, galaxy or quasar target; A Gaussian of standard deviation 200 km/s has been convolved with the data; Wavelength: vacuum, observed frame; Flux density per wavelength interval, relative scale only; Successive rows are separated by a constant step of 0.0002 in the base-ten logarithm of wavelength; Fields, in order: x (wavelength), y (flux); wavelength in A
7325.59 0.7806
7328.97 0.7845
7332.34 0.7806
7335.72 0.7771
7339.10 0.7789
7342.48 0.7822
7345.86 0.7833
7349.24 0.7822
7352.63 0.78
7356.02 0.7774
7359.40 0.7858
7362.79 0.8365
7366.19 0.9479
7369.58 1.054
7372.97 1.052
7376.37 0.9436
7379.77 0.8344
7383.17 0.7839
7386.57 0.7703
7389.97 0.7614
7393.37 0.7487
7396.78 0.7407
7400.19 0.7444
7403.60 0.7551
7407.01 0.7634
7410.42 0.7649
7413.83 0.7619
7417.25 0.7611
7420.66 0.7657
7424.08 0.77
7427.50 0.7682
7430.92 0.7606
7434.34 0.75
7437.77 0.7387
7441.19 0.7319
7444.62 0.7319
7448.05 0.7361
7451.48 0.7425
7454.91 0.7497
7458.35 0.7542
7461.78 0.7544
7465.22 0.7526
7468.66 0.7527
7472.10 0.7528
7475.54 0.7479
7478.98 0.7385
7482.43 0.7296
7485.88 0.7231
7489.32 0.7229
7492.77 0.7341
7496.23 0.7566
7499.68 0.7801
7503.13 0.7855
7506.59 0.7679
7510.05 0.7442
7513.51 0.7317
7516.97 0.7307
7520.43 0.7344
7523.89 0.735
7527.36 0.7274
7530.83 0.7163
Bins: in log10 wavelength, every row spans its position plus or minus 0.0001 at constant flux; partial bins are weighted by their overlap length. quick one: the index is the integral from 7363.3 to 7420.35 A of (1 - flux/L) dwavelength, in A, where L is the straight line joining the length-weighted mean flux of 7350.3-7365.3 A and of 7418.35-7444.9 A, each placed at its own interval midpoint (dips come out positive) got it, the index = -3.1 A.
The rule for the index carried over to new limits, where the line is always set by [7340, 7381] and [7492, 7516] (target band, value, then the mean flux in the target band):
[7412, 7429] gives 1.1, 0.765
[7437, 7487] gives 2.8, 0.743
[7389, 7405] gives 1.6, 0.749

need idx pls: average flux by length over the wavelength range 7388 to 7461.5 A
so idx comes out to 0.753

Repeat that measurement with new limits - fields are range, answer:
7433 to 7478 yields 0.746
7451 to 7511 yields 0.75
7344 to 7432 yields 0.808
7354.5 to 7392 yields 0.867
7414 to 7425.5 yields 0.765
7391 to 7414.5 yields 0.754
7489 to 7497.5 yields 0.739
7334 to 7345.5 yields 0.78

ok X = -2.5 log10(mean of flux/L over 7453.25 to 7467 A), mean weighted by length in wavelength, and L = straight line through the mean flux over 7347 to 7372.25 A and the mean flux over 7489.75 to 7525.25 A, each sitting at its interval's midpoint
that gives 0.04 mag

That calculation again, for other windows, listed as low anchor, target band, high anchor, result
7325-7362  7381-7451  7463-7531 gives 0.012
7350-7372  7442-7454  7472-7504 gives 0.066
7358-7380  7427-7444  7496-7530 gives 0.134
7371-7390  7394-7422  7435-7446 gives 0.070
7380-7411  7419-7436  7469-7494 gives -0.014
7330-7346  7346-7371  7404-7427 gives -0.093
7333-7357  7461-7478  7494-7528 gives 0.008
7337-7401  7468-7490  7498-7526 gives 0.043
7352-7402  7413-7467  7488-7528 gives 0.060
